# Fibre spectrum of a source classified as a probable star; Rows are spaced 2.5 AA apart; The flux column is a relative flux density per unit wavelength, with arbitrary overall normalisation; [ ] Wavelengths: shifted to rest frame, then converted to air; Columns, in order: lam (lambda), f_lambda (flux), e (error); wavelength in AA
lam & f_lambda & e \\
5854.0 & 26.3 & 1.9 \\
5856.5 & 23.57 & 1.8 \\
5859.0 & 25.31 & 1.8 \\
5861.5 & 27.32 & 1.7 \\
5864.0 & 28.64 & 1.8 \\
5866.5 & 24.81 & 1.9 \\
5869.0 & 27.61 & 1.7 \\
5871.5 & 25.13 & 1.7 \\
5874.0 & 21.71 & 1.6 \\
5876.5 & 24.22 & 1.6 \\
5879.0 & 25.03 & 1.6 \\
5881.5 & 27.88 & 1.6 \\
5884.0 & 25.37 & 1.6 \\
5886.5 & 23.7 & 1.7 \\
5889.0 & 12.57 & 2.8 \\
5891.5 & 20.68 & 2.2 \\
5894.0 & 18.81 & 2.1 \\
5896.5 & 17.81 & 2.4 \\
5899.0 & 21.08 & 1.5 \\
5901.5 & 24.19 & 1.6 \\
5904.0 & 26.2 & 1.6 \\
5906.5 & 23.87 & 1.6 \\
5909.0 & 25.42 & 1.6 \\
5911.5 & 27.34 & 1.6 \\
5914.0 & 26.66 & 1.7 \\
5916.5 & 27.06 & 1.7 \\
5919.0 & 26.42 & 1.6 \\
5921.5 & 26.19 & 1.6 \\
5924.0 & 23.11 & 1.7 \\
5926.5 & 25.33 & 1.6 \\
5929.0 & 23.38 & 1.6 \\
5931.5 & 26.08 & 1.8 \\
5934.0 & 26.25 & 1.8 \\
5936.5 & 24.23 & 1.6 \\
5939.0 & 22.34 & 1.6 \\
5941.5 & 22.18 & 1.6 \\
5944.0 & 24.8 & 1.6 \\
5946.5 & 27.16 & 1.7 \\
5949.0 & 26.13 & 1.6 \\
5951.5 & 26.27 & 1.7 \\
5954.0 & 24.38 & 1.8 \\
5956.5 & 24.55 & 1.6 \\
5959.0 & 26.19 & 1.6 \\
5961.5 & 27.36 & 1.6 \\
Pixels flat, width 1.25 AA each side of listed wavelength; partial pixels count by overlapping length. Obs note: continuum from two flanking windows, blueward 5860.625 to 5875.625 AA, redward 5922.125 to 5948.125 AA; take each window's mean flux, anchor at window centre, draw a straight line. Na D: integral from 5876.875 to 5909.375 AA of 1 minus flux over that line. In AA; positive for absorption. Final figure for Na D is 3.7 AA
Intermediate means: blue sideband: 25.8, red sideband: 24.6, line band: 22.5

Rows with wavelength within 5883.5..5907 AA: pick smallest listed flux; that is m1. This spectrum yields 12.57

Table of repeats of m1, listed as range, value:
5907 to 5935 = 23.11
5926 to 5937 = 23.38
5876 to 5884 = 24.22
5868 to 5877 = 21.71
